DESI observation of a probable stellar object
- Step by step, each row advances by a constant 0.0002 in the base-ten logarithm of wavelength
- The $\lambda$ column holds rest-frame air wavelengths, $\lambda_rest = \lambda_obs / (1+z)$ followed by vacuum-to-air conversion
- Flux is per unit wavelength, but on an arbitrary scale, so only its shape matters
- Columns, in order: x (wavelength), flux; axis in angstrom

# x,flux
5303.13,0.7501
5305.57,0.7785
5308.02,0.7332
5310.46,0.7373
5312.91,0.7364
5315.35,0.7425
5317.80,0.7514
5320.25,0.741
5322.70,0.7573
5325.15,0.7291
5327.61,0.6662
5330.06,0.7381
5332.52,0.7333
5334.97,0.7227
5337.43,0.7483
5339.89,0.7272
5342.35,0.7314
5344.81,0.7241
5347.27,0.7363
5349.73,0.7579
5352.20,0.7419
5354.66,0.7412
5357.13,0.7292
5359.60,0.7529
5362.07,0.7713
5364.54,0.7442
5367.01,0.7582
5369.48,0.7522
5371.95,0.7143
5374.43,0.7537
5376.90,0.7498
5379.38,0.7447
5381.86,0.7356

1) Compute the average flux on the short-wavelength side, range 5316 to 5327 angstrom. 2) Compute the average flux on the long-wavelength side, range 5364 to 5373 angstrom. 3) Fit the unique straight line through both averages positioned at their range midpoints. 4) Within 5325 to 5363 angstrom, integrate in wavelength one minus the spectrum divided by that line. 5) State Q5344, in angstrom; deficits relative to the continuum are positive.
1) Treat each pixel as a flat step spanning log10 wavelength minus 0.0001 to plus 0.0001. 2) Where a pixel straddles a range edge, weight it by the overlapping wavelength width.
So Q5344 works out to 0.4 angstrom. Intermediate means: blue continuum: 0.74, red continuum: 0.743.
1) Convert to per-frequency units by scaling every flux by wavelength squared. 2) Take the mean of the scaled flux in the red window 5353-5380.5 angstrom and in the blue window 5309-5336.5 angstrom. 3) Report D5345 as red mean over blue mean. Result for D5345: 1.04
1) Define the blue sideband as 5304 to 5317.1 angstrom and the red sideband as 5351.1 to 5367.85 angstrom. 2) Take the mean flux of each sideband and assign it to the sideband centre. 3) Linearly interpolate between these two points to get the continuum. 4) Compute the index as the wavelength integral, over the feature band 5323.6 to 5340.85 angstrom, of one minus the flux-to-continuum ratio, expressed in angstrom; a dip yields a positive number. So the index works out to 0.5 angstrom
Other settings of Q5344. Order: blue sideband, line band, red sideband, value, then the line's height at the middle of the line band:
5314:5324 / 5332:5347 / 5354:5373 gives 0.3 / 0.747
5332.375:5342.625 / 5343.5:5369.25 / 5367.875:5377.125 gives -0.3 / 0.738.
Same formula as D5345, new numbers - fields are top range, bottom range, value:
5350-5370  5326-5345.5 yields 1.04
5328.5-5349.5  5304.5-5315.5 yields 0.99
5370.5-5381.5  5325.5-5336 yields 1.05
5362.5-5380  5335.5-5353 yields 1.02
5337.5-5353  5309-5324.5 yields 1.00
